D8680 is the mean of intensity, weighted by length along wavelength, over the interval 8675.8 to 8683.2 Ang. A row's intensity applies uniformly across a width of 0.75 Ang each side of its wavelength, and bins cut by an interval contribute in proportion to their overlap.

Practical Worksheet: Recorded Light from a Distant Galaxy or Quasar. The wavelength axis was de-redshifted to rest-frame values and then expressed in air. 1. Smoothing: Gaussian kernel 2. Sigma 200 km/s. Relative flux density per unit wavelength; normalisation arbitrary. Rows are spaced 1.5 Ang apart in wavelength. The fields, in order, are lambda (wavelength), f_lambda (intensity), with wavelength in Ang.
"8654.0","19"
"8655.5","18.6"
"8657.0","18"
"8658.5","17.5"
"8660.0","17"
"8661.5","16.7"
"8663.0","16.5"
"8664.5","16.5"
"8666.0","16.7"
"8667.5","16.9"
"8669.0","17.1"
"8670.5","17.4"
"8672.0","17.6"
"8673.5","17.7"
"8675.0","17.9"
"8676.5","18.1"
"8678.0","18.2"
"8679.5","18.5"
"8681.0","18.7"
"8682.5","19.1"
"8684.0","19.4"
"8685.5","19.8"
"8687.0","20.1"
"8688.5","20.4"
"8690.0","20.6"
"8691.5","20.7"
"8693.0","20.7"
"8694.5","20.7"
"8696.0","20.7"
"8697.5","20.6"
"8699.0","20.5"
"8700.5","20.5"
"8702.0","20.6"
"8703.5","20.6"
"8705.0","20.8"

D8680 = 18.5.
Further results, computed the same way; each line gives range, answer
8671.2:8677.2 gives 17.8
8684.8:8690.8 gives 20.2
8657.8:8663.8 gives 16.9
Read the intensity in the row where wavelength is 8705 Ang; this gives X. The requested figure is 20.8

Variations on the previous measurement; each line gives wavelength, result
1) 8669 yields 17.1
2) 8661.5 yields 16.7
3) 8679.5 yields 18.5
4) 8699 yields 20.5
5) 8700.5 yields 20.5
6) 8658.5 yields 17.5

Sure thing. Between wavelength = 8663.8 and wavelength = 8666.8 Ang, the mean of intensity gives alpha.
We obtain 16.6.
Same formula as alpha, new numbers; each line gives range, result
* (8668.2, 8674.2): 17.4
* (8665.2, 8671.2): 17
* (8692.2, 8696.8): 20.7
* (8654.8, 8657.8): 18.3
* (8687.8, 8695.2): 20.6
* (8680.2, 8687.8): 19.4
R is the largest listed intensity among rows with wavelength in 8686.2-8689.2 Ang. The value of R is 20.4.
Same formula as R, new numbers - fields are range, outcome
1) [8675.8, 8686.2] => 19.8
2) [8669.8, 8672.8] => 17.6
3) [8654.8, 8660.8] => 18.6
